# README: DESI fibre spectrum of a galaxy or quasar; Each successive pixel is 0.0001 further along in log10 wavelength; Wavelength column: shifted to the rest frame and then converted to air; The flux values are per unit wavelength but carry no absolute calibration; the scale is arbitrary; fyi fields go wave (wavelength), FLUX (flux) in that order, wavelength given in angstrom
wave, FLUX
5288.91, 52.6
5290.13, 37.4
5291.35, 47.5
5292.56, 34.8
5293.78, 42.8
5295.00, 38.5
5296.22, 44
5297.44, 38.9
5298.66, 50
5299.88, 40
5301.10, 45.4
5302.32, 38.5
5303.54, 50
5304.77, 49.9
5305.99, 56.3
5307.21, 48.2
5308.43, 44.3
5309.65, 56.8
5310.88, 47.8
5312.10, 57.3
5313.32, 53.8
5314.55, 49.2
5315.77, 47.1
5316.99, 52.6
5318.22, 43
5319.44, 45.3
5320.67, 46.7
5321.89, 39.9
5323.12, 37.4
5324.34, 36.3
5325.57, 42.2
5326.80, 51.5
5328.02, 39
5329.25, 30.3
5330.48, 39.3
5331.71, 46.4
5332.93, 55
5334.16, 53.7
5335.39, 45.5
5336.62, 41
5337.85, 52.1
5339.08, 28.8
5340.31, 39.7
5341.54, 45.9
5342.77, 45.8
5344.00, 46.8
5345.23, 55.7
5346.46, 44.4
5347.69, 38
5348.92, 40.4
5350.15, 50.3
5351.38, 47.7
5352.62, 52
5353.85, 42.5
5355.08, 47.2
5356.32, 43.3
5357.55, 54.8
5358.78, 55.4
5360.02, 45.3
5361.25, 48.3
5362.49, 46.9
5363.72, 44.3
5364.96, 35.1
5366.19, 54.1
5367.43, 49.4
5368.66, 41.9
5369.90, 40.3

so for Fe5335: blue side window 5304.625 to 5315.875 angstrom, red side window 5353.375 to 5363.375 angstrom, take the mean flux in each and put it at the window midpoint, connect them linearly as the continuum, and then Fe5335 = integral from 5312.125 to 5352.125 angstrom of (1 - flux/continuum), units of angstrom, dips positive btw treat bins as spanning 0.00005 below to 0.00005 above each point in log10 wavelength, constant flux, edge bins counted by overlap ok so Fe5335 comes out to 3.9 angstrom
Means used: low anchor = 51.3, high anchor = 47.9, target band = 44.9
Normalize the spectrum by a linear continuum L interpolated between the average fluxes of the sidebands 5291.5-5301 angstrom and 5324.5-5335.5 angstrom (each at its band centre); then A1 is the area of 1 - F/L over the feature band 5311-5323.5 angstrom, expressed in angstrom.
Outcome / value -1.2 angstrom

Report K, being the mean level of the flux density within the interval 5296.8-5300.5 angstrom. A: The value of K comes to 43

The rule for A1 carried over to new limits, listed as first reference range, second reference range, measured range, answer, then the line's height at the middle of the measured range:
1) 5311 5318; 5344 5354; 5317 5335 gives 2.18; 49.7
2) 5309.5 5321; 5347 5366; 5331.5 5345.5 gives 0.49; 47.8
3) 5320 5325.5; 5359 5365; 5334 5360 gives -1.51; 43.5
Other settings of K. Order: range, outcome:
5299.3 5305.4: 44.8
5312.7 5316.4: 50.1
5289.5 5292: 42.5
